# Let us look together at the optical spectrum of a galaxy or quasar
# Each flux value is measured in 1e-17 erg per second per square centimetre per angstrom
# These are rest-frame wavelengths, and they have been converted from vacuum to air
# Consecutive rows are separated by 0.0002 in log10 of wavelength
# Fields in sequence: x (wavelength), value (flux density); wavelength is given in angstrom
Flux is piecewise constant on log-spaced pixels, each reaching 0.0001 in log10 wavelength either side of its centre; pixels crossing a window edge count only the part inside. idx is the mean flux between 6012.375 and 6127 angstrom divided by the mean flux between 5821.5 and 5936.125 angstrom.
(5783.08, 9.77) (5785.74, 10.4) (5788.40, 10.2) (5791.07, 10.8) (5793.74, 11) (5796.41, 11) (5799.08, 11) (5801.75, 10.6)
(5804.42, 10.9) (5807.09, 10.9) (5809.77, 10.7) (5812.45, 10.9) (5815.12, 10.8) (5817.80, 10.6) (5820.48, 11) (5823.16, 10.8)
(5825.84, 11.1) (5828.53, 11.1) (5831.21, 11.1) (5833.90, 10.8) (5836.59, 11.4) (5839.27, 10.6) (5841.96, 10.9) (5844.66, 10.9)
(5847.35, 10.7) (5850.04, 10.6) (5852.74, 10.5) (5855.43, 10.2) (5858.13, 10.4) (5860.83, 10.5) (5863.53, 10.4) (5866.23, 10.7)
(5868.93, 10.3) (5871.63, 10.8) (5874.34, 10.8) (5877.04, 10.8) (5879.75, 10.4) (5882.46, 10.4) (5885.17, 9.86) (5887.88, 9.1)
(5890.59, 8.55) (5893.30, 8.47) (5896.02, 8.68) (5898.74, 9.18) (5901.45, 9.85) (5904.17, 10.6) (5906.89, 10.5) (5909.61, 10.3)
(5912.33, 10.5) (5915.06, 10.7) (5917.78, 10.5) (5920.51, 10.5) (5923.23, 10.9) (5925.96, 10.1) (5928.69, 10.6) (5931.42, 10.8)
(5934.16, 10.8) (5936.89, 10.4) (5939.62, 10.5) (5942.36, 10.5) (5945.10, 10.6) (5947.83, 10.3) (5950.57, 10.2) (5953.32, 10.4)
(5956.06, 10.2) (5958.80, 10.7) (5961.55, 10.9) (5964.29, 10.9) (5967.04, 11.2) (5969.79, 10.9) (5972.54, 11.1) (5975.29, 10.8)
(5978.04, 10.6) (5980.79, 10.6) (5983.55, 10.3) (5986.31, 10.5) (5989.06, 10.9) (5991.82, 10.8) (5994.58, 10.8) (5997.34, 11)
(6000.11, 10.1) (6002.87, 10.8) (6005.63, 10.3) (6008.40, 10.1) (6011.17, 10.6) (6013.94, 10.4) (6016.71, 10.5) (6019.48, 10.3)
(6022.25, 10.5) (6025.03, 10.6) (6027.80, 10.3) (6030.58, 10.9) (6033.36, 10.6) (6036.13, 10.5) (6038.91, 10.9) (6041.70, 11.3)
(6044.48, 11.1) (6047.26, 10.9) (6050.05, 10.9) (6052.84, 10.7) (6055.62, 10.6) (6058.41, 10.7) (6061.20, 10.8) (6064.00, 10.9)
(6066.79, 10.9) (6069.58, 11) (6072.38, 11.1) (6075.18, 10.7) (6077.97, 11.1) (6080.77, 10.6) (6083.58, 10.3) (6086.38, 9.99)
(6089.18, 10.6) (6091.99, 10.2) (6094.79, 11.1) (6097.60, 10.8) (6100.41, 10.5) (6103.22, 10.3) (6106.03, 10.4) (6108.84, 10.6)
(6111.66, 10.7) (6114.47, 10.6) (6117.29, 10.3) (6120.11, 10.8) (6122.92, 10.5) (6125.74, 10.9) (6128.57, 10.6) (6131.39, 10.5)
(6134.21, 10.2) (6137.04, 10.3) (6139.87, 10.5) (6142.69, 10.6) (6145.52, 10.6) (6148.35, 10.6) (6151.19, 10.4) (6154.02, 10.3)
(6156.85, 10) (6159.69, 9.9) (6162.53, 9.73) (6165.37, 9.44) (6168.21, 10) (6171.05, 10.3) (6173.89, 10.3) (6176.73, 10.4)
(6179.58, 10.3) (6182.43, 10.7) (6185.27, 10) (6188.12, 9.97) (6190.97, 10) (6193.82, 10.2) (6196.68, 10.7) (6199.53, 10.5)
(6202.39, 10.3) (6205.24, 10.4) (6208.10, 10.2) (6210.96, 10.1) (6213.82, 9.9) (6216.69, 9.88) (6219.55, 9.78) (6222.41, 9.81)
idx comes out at 1.0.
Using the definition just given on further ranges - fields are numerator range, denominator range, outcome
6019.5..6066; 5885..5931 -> 1.08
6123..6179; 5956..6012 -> 0.96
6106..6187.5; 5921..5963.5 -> 0.98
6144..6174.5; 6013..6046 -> 0.95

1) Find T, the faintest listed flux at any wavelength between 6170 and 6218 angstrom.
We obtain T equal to 9.88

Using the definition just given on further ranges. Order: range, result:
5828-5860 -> 10.2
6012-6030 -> 10.3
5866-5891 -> 8.55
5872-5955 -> 8.47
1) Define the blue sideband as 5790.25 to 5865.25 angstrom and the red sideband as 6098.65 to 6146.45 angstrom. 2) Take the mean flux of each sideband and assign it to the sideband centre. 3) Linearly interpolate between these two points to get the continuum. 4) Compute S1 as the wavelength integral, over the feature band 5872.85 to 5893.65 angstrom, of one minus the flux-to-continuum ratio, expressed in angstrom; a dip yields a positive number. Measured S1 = 1.7 angstrom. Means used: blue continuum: 10.8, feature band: 9.87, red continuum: 10.5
